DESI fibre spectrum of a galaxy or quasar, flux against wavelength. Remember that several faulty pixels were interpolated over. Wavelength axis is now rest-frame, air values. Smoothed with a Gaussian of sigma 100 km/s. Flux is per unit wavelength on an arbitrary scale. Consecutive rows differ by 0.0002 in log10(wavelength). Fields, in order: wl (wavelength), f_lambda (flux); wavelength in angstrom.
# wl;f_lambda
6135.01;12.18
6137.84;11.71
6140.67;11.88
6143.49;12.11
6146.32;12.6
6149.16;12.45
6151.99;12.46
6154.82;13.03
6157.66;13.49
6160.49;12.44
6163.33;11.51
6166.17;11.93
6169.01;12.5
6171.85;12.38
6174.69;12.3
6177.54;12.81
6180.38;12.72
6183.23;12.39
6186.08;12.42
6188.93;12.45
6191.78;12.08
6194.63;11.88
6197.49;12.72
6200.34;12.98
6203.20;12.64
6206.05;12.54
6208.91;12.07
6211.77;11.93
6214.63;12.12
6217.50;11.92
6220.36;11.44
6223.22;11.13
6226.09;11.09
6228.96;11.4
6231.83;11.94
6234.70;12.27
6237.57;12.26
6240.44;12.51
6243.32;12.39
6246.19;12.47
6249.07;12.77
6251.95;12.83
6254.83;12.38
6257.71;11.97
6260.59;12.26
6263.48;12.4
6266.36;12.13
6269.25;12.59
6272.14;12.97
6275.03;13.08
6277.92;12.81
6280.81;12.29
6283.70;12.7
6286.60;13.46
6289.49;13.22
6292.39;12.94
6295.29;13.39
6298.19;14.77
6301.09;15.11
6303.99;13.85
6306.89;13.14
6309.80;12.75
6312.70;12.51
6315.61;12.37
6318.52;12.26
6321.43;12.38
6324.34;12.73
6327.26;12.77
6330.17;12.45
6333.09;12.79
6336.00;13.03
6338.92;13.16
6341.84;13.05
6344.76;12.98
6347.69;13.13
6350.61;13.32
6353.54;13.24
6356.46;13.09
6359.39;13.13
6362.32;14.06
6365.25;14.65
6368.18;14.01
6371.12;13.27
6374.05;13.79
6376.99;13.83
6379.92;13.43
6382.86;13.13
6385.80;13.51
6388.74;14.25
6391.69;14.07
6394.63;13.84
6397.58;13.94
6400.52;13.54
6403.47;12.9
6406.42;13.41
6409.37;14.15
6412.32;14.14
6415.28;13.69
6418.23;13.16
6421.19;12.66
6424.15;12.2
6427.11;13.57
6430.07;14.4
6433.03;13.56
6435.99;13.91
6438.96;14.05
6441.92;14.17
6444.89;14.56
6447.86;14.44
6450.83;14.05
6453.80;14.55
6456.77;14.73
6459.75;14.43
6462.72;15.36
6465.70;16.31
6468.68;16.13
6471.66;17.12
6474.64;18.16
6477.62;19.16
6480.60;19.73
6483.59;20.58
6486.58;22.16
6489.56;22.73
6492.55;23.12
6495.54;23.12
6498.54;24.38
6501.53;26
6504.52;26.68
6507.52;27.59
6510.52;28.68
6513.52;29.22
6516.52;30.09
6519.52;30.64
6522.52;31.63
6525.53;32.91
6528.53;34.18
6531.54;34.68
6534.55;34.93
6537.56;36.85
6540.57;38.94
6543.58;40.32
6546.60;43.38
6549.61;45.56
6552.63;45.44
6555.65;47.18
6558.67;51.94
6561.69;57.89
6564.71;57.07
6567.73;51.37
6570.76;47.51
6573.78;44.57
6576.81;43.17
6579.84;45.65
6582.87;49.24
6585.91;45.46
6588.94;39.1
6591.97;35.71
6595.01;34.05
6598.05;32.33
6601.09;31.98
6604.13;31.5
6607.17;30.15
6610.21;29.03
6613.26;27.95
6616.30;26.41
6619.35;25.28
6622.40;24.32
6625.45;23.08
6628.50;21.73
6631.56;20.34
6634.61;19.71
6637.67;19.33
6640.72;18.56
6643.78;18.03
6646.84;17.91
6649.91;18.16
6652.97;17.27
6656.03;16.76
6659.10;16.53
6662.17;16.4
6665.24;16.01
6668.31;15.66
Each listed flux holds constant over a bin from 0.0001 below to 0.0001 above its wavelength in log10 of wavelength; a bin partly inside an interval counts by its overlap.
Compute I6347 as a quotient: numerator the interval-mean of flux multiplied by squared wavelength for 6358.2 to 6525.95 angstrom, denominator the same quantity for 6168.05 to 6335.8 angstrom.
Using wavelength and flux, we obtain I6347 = 1.49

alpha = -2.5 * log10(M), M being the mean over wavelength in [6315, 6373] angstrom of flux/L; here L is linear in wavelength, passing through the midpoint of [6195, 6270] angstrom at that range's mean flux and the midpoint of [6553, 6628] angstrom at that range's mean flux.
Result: 0.48 mag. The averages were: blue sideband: 12.2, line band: 13.1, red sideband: 38.7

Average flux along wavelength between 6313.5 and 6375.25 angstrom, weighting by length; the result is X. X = 13.1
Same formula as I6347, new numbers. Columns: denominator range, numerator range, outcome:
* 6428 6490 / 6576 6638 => 2.01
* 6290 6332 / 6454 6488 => 1.41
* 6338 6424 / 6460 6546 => 2.04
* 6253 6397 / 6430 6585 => 2.40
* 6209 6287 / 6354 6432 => 1.16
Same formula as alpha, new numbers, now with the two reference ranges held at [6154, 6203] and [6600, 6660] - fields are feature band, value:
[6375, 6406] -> 0.26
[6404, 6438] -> 0.31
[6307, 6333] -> 0.24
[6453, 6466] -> 0.25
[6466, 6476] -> 0.12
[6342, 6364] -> 0.23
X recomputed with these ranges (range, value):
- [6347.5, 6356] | 13.2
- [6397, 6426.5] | 13.4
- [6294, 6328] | 13.2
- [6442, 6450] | 14.4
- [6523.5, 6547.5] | 36.7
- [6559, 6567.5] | 55.8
